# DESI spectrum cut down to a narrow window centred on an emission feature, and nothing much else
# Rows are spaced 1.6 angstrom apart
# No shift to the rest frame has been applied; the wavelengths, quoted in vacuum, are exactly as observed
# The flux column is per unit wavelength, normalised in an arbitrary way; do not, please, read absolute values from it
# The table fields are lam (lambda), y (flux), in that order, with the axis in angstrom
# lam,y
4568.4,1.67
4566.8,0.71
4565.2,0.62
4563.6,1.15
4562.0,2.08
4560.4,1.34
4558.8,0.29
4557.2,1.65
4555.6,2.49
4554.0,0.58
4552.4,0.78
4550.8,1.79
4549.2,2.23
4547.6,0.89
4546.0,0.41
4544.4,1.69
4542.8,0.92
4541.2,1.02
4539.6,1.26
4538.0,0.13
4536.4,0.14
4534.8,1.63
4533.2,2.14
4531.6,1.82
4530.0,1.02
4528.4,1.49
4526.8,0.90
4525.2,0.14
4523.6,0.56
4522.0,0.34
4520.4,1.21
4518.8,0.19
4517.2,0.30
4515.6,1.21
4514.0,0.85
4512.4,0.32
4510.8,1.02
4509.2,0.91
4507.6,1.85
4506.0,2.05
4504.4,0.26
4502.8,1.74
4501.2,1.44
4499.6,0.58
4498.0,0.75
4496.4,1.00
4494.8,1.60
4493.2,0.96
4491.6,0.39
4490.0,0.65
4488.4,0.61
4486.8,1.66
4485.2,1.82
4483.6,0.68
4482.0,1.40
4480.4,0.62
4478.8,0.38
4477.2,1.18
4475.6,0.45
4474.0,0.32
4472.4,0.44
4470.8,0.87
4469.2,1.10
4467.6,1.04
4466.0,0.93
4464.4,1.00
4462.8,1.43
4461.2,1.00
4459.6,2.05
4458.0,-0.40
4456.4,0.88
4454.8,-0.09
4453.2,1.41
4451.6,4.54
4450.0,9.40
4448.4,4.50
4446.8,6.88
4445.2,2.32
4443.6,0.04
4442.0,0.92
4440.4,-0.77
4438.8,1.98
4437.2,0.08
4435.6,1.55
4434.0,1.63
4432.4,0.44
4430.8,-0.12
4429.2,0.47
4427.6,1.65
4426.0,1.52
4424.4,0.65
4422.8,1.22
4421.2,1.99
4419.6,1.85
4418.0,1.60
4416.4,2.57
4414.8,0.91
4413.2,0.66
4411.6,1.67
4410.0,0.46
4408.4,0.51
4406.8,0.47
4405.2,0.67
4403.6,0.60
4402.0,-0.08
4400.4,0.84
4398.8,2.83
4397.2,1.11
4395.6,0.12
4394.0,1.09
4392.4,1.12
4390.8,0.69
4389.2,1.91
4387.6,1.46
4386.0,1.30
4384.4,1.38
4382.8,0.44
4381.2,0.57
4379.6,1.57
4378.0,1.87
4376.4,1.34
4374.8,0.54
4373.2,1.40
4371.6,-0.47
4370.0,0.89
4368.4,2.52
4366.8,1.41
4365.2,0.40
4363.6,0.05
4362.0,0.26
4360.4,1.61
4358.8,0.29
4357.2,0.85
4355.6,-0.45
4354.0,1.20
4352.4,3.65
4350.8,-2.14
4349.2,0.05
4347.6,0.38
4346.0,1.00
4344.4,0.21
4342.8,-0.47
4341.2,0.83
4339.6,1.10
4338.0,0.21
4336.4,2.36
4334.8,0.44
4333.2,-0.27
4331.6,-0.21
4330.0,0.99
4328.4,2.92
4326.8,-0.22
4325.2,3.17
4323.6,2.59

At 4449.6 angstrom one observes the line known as [O II]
